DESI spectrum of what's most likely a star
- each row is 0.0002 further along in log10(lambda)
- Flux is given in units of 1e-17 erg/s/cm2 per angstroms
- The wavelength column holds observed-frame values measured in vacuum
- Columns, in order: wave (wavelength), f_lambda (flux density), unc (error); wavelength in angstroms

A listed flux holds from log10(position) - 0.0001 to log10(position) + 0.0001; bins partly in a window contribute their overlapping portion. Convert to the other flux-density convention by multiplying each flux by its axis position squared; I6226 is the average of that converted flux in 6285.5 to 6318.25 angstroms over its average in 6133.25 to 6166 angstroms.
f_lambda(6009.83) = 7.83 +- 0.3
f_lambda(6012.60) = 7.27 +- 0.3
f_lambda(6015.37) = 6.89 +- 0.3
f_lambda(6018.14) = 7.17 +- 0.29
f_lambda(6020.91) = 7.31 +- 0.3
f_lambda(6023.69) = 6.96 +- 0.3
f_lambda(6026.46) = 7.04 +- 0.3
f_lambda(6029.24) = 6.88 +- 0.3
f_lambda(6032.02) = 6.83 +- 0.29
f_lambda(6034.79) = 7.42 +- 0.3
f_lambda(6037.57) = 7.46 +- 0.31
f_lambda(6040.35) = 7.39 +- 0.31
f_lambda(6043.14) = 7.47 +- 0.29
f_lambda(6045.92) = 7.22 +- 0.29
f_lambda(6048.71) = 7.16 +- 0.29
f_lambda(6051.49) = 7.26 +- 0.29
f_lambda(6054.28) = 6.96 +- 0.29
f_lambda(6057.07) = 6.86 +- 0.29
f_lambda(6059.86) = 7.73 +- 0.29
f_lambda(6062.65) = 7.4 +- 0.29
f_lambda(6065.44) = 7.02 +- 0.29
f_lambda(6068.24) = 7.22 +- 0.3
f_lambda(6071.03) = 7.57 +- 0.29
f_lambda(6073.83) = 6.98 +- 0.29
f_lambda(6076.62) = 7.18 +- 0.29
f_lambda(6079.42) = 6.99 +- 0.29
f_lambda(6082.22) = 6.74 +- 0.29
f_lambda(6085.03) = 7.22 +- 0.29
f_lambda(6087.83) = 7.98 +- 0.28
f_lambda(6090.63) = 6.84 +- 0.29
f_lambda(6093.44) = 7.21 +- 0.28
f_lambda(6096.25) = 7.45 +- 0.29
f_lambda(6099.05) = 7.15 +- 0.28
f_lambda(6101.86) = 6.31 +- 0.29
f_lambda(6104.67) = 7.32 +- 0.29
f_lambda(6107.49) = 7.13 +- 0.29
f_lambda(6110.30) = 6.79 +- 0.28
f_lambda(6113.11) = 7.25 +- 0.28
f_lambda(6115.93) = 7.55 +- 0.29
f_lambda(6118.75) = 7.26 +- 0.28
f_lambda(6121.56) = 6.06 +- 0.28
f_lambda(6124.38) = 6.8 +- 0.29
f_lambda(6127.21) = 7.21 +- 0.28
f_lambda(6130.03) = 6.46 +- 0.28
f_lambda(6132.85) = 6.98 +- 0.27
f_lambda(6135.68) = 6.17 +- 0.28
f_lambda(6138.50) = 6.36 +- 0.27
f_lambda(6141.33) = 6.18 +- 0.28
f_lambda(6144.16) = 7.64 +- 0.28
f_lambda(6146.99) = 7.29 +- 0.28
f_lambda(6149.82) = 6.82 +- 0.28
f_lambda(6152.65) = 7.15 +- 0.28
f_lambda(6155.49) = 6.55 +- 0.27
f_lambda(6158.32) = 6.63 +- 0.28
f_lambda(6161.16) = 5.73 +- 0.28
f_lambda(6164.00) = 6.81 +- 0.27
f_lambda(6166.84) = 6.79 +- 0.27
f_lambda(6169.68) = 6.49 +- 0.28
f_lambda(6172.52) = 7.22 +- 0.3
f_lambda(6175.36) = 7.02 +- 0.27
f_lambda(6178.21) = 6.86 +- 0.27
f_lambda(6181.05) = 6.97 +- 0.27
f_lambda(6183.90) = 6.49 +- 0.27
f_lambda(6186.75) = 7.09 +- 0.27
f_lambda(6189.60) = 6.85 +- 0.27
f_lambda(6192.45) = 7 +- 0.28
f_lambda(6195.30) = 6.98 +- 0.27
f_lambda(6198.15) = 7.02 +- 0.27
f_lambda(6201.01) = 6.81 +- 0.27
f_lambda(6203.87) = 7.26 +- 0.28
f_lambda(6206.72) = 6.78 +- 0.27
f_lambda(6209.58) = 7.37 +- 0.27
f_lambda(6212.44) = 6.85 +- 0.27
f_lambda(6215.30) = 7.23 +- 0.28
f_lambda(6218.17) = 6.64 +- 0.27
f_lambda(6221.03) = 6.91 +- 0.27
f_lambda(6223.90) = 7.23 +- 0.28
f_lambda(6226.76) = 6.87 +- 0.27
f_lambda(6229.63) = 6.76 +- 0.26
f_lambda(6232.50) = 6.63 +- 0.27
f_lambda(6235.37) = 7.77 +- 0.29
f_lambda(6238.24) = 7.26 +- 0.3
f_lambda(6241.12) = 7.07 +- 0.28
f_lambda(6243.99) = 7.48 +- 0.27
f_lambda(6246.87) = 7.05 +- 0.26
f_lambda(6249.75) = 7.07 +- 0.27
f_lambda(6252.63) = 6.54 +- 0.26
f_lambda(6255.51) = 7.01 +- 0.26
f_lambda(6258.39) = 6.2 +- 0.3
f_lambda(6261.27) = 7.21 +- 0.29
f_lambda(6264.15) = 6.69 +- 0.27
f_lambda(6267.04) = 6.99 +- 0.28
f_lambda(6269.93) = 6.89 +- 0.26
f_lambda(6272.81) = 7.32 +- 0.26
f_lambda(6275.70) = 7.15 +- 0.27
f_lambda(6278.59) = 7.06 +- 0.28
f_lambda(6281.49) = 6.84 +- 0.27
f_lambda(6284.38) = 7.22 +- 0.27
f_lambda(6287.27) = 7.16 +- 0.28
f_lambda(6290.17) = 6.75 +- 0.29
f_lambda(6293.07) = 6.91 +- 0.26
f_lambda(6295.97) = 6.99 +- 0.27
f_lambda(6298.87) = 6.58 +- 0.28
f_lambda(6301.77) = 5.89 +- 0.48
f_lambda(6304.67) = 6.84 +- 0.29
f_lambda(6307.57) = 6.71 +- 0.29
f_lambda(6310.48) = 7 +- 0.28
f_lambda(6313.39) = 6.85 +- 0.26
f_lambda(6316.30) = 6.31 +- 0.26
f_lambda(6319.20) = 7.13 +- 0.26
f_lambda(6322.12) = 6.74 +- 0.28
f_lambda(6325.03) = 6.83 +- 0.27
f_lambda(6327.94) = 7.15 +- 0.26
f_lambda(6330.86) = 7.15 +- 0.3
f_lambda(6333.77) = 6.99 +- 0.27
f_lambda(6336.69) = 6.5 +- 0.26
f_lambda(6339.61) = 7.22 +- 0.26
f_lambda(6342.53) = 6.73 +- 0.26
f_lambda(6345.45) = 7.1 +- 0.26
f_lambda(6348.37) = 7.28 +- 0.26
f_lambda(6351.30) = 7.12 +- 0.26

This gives 1.1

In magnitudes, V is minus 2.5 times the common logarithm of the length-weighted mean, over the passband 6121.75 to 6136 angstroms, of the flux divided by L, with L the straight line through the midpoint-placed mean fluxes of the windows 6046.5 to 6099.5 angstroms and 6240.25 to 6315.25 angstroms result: 0.07 mag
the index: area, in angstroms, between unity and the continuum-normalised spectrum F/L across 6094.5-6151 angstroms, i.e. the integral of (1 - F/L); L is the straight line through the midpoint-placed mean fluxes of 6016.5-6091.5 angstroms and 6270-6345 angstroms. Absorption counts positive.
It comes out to 1.6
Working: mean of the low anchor 7.2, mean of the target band 6.91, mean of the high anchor 6.88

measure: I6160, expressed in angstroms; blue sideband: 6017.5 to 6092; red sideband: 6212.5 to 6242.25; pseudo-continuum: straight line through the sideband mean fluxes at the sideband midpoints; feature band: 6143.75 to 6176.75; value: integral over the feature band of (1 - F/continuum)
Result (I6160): 1.3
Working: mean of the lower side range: 7.2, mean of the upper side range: 7.03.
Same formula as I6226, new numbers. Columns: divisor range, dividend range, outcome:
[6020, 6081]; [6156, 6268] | 1.01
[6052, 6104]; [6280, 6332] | 1.03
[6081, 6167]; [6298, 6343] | 1.05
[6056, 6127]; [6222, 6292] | 1.04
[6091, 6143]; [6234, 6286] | 1.07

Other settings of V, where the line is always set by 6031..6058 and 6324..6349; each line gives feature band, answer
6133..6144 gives 0.11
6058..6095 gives -0.01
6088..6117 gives 0.01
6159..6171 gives 0.11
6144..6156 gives 0.01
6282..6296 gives 0.00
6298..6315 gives 0.06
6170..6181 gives 0.02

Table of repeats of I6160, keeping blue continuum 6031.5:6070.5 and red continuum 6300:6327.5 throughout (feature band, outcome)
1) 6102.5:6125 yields 0.4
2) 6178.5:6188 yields 0.2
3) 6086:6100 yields -0.3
